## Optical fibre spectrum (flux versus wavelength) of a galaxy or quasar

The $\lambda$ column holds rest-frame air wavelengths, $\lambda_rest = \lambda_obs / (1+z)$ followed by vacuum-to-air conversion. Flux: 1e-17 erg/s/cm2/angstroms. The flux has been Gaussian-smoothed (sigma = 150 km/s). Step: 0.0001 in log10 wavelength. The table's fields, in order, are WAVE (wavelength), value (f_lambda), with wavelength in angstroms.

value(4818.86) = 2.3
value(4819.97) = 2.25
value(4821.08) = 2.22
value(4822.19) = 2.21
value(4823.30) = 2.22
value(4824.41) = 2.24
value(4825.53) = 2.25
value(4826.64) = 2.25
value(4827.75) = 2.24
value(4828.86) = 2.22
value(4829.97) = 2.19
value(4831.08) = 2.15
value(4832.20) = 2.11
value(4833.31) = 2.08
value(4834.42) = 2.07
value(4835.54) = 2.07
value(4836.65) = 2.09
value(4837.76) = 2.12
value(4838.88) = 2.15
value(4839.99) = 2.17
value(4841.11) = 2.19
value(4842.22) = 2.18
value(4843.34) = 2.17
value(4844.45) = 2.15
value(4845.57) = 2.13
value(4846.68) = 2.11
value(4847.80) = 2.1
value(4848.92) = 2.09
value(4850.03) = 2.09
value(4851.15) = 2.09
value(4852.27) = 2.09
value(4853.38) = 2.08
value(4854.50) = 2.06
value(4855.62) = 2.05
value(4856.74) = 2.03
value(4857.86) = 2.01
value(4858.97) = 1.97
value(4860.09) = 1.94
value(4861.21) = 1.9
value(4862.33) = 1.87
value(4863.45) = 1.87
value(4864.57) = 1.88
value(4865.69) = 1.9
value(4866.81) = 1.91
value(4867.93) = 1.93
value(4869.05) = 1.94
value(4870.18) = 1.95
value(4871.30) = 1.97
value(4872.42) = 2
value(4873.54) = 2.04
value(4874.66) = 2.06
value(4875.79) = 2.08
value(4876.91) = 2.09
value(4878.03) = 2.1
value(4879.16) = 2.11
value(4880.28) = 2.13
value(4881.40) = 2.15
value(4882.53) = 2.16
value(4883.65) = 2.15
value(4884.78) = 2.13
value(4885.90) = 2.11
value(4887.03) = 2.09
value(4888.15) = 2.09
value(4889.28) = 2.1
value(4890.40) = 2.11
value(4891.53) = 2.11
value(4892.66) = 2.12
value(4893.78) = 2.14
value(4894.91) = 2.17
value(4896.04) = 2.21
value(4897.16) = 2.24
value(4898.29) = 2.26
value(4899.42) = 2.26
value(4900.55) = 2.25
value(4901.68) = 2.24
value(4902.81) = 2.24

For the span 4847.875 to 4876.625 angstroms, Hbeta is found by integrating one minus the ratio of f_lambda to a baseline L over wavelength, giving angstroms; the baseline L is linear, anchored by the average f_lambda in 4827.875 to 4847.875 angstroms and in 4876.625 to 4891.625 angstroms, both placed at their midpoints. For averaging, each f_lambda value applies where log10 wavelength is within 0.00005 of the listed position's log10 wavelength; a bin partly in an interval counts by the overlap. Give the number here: 1.8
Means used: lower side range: 2.14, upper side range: 2.12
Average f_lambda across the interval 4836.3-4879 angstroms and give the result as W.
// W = 2.04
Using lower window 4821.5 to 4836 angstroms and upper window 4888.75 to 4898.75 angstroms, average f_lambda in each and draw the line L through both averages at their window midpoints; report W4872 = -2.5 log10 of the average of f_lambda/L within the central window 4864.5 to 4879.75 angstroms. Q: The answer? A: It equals 0.087 mag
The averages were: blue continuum 2.18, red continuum 2.16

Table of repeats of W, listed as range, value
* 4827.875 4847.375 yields 2.14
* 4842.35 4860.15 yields 2.08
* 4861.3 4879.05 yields 1.97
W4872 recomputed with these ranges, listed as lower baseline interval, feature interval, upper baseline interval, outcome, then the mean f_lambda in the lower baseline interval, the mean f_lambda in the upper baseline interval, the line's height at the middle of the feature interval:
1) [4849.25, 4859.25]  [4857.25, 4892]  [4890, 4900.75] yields 0.049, 2.06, 2.19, 2.12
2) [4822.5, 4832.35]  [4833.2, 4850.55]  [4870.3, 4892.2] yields 0.027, 2.21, 2.09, 2.18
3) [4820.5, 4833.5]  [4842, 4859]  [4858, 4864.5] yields -0.045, 2.2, 1.92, 2.01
